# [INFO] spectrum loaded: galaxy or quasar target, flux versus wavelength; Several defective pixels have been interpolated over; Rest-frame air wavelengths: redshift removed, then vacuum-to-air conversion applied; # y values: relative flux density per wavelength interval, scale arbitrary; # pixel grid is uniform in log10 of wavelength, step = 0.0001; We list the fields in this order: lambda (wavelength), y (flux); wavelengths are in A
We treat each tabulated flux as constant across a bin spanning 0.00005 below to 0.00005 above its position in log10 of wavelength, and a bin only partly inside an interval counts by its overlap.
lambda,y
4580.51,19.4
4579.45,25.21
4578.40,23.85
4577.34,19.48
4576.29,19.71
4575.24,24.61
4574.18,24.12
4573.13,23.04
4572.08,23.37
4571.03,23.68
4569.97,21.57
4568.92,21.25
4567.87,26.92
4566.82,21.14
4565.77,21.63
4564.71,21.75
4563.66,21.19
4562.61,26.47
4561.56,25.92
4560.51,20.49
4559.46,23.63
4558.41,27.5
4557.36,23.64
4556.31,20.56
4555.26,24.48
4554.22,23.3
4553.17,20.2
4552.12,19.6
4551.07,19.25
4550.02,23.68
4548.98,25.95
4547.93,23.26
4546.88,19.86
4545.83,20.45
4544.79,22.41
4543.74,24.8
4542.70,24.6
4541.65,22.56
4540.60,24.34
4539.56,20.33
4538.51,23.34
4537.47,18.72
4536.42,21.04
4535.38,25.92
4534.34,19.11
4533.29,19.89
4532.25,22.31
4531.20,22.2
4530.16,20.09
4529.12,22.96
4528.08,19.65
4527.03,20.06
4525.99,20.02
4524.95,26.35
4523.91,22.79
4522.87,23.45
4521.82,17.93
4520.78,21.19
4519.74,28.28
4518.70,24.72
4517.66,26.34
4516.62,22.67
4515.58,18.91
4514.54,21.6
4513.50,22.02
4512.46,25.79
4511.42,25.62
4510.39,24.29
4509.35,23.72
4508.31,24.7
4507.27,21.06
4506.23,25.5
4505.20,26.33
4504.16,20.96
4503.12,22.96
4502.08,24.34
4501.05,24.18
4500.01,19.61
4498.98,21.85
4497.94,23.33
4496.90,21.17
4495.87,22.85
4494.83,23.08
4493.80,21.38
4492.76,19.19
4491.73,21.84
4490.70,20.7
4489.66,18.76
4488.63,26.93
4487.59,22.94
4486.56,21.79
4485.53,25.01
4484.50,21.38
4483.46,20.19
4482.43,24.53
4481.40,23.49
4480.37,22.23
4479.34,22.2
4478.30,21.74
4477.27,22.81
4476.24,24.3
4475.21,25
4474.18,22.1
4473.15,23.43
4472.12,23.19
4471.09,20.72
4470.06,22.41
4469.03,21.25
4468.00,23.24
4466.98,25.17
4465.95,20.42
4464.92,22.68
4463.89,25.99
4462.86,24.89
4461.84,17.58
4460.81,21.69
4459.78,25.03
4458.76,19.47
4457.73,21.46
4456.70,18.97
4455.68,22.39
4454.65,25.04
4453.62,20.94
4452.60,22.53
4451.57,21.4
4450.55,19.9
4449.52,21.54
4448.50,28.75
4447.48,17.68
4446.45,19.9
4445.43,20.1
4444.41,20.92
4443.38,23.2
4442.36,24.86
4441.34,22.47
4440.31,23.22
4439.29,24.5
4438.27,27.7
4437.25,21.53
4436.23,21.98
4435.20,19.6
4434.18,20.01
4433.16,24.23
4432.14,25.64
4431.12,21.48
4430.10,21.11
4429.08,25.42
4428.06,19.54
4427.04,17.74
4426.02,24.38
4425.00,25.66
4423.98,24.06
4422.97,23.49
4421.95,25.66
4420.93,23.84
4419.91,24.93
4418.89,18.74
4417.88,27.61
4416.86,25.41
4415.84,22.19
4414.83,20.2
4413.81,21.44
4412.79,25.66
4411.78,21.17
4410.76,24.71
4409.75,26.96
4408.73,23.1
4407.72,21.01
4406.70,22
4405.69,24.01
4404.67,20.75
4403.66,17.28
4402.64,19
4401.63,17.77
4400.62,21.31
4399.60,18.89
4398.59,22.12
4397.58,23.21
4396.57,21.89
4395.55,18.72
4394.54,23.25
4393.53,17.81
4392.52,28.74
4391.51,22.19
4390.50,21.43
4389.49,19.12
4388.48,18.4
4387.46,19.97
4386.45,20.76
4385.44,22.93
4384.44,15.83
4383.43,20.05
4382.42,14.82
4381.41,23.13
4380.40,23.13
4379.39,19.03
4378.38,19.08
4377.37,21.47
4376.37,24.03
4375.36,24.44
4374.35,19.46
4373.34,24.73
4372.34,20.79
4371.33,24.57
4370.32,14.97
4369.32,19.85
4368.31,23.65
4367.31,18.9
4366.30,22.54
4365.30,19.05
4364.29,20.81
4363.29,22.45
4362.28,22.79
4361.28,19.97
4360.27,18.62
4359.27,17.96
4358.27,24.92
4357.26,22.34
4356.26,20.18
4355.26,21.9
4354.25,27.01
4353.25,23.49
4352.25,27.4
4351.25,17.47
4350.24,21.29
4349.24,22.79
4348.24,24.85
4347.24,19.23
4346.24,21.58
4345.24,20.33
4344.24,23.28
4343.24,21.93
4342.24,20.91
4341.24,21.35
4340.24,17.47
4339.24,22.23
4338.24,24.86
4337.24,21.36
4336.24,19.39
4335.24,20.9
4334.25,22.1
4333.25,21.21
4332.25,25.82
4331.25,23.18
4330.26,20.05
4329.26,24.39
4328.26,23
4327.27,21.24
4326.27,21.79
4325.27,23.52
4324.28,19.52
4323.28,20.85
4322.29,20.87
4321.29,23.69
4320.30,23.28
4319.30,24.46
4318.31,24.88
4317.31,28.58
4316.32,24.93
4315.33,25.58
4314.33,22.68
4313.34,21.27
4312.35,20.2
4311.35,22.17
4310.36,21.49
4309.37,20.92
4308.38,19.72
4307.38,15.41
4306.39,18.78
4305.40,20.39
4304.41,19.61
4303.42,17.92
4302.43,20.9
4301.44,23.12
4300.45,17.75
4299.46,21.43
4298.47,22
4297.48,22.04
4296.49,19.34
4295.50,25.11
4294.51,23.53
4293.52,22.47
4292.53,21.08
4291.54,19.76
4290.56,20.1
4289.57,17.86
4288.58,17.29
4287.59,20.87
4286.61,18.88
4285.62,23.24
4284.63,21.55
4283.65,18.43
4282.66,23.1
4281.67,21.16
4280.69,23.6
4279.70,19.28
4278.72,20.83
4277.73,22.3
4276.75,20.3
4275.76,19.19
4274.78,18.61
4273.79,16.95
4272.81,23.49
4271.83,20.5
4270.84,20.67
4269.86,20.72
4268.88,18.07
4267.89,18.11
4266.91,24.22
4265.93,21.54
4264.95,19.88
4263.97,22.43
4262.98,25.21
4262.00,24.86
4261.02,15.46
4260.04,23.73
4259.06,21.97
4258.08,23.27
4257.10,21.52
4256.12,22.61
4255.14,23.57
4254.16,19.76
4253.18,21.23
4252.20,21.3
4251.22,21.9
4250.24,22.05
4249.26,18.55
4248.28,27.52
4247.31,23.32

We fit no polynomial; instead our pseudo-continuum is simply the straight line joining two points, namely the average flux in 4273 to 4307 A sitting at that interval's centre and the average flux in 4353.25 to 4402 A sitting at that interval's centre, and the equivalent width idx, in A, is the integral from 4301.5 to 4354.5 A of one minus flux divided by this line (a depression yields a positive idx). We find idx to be -2.92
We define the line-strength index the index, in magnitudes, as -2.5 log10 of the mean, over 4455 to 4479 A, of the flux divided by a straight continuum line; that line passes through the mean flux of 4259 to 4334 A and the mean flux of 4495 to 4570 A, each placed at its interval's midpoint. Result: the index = -0.006 mag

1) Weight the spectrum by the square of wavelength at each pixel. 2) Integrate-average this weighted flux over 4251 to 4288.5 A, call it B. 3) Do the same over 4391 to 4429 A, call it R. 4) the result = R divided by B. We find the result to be 1.13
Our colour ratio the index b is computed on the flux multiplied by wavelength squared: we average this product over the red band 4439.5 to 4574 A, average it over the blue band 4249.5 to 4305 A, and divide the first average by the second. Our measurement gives 1.2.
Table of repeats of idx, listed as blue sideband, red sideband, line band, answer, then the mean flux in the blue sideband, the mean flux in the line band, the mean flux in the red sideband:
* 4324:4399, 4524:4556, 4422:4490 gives -2.4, 21.5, 22.5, 22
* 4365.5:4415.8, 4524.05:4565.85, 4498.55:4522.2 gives -1.3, 21.2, 23.3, 22.4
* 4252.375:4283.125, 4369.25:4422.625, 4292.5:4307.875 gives 0.5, 21.2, 20.7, 21.6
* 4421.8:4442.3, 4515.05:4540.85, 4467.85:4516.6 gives -0.6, 23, 22.7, 22.1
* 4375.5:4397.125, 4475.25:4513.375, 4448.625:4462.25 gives 0.3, 20.8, 21.6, 22.9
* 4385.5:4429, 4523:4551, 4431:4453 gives -0.3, 22.1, 22.4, 22.2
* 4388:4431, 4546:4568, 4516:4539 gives 0.4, 22.2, 22.2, 22.8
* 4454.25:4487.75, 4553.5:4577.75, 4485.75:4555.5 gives 1.0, 22.6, 22.5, 23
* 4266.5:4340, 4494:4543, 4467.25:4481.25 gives -0.2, 21.3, 22.7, 22.6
